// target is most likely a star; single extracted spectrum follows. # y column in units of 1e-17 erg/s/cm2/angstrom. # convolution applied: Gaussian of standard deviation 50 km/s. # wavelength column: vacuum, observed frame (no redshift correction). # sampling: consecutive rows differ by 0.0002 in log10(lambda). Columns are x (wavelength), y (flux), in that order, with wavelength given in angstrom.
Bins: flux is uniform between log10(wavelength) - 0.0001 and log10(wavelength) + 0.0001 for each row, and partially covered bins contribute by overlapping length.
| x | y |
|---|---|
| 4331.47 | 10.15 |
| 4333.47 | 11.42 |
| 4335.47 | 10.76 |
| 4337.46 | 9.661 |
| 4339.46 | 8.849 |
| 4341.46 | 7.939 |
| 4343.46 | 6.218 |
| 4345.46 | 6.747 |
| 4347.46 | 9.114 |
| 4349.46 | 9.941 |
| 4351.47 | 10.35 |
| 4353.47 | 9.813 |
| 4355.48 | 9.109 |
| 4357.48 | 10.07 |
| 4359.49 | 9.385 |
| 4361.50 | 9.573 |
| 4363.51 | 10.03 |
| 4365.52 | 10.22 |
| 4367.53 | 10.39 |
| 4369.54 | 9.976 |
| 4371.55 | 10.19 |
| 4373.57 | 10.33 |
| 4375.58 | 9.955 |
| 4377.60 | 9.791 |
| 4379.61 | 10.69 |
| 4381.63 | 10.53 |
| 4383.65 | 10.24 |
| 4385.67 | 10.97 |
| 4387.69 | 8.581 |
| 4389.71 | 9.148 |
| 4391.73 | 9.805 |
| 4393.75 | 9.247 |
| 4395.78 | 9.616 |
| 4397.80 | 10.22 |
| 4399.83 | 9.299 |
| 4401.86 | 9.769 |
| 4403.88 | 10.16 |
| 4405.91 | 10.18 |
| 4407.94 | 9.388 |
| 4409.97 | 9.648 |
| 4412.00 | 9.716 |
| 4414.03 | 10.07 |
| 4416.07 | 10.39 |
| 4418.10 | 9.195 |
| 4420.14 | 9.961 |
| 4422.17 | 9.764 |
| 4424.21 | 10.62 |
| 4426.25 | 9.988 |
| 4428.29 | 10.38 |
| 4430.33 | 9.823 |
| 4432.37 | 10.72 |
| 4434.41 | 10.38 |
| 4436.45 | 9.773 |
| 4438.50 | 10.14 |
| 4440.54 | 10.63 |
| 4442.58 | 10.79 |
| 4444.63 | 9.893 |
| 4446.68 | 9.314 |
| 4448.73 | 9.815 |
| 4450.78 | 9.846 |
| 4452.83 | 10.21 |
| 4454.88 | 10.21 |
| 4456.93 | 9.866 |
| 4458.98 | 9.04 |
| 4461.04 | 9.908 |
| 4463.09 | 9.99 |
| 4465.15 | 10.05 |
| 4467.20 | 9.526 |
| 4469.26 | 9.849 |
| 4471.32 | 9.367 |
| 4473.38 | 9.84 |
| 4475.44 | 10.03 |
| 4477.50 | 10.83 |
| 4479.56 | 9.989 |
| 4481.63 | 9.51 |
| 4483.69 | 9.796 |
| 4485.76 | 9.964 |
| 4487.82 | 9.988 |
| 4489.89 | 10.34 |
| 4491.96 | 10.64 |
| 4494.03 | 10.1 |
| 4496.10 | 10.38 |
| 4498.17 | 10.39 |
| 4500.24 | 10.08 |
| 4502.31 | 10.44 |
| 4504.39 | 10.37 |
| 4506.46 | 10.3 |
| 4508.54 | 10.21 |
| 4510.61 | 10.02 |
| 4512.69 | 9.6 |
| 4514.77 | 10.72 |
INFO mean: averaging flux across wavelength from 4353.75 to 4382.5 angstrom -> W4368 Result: 10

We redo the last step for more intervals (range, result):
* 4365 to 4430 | 9.95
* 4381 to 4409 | 9.79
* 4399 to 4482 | 9.95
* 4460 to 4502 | 10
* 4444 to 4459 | 9.82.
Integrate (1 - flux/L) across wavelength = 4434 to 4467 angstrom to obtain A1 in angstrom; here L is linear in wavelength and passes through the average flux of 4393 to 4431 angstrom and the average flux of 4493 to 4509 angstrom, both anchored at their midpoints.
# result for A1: 0.3 angstrom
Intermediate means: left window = 9.87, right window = 10.3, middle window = 9.97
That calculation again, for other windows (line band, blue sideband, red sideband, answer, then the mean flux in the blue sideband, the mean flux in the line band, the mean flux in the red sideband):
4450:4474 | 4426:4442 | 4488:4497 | 1.1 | 10.3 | 9.81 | 10.3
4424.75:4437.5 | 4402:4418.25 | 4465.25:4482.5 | -0.4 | 9.88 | 10.2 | 9.88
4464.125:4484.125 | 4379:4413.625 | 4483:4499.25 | 0.5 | 9.83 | 9.88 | 10.2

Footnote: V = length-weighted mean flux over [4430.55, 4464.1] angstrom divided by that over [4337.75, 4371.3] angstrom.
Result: 1.08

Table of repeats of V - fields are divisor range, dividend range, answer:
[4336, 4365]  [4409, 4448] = 1.10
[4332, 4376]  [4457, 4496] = 1.04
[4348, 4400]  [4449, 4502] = 1.01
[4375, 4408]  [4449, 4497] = 1.01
